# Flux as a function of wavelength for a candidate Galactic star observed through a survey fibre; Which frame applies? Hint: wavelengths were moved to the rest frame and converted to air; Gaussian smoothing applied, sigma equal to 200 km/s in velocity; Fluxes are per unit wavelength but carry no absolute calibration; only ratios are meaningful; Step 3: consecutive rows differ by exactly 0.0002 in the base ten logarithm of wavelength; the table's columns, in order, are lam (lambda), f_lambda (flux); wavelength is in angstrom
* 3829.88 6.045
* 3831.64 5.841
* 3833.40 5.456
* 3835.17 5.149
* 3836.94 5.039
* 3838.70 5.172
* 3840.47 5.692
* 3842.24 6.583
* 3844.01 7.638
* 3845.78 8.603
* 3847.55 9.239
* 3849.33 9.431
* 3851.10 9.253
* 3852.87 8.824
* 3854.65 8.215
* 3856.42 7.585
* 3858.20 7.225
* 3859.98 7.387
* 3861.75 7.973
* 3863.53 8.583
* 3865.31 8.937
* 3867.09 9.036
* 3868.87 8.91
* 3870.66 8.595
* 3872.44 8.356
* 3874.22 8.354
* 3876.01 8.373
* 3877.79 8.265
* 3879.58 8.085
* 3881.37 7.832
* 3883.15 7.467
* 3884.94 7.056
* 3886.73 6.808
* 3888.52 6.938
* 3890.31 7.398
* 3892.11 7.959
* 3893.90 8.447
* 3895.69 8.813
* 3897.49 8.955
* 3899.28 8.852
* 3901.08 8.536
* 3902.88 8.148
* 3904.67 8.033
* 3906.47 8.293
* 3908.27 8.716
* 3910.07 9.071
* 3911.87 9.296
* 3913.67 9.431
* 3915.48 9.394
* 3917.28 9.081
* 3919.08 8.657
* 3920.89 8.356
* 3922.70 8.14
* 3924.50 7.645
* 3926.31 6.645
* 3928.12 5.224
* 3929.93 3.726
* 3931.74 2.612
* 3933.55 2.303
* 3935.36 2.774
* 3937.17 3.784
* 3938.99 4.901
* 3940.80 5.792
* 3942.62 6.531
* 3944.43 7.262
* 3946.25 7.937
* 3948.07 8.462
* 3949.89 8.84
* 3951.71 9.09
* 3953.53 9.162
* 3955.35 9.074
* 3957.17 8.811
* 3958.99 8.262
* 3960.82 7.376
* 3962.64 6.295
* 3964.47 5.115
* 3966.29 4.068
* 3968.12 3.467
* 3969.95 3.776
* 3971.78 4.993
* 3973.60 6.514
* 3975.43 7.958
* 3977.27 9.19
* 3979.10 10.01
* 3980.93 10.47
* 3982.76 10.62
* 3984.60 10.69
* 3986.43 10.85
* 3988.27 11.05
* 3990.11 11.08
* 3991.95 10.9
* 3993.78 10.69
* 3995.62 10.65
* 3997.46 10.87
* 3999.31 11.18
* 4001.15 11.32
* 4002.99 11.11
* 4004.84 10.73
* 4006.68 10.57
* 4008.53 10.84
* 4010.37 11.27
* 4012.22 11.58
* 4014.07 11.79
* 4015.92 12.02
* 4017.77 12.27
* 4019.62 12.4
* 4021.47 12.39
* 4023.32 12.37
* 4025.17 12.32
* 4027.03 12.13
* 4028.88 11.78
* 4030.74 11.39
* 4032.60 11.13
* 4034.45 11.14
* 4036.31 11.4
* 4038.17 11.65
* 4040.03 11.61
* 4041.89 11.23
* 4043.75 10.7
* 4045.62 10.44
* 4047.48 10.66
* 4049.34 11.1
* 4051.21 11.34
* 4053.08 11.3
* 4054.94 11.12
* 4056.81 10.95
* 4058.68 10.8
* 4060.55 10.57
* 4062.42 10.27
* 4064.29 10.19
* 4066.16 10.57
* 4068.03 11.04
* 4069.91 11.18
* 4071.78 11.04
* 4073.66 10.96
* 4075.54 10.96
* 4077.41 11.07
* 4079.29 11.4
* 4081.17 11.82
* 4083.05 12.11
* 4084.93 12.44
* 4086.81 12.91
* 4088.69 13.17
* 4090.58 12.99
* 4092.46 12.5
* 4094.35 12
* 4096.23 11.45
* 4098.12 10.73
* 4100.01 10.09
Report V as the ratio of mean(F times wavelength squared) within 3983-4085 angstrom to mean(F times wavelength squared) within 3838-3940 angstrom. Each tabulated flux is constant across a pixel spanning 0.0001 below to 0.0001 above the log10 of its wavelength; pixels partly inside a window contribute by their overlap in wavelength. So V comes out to 1.59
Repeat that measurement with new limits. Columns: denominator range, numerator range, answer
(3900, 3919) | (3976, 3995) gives 1.24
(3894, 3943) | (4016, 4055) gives 1.72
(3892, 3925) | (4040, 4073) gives 1.35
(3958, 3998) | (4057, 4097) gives 1.44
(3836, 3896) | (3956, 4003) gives 1.17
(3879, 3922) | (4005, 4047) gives 1.48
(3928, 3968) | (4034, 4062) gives 1.87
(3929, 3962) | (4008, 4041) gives 1.88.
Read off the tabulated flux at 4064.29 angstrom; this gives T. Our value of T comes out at 10.19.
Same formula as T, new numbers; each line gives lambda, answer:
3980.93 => 10.47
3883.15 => 7.467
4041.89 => 11.23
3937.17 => 3.784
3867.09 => 9.036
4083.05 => 12.11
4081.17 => 11.82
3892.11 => 7.959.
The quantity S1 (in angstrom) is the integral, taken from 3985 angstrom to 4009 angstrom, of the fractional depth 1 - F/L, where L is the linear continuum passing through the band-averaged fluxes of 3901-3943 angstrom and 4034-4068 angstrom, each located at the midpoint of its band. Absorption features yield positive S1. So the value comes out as -4.4 angstrom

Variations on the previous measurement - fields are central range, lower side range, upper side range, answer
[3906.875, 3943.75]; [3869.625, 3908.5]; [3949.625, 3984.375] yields 5.84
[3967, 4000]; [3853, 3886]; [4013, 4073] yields 3.67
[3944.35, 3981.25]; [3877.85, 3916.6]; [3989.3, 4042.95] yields 9.62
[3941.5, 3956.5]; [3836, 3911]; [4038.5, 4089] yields 1.65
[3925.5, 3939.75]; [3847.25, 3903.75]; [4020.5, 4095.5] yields 8.12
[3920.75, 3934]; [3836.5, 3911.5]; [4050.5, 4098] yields 5.04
